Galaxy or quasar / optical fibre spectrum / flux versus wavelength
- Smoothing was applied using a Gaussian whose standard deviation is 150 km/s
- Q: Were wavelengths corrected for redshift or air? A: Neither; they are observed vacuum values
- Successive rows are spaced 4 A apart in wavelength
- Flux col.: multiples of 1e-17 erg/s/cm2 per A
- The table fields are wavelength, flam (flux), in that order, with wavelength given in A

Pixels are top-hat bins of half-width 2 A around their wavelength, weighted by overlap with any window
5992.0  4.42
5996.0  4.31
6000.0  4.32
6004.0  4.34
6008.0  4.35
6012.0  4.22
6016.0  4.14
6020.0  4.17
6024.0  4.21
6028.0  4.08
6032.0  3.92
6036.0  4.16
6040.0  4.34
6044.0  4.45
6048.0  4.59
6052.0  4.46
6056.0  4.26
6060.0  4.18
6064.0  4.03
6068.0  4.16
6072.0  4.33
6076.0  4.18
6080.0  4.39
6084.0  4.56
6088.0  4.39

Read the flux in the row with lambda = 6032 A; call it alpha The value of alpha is 3.92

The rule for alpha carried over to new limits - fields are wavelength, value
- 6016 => 4.14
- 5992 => 4.42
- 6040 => 4.34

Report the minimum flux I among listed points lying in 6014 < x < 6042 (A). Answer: 3.92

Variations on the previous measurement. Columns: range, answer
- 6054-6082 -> 4.03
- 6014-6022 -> 4.14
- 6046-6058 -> 4.26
